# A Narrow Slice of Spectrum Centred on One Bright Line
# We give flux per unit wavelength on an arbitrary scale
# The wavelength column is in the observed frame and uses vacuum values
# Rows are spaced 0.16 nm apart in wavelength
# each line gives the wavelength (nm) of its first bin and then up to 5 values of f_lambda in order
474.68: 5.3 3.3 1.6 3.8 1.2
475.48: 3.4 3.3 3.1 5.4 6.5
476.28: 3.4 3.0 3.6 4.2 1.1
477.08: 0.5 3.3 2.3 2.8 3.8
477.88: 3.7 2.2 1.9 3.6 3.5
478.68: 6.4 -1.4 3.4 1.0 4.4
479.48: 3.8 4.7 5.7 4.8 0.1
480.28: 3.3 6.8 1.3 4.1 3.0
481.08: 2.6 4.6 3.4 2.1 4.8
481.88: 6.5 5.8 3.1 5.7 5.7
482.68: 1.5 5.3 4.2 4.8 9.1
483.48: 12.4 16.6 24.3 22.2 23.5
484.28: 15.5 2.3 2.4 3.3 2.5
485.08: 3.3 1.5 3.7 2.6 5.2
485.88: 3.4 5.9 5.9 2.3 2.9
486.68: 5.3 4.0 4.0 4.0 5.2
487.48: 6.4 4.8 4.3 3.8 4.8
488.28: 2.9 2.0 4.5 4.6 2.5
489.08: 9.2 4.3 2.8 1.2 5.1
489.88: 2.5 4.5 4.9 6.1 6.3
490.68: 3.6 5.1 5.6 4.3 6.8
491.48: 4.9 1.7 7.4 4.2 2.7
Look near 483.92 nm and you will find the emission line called [O II] 3727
